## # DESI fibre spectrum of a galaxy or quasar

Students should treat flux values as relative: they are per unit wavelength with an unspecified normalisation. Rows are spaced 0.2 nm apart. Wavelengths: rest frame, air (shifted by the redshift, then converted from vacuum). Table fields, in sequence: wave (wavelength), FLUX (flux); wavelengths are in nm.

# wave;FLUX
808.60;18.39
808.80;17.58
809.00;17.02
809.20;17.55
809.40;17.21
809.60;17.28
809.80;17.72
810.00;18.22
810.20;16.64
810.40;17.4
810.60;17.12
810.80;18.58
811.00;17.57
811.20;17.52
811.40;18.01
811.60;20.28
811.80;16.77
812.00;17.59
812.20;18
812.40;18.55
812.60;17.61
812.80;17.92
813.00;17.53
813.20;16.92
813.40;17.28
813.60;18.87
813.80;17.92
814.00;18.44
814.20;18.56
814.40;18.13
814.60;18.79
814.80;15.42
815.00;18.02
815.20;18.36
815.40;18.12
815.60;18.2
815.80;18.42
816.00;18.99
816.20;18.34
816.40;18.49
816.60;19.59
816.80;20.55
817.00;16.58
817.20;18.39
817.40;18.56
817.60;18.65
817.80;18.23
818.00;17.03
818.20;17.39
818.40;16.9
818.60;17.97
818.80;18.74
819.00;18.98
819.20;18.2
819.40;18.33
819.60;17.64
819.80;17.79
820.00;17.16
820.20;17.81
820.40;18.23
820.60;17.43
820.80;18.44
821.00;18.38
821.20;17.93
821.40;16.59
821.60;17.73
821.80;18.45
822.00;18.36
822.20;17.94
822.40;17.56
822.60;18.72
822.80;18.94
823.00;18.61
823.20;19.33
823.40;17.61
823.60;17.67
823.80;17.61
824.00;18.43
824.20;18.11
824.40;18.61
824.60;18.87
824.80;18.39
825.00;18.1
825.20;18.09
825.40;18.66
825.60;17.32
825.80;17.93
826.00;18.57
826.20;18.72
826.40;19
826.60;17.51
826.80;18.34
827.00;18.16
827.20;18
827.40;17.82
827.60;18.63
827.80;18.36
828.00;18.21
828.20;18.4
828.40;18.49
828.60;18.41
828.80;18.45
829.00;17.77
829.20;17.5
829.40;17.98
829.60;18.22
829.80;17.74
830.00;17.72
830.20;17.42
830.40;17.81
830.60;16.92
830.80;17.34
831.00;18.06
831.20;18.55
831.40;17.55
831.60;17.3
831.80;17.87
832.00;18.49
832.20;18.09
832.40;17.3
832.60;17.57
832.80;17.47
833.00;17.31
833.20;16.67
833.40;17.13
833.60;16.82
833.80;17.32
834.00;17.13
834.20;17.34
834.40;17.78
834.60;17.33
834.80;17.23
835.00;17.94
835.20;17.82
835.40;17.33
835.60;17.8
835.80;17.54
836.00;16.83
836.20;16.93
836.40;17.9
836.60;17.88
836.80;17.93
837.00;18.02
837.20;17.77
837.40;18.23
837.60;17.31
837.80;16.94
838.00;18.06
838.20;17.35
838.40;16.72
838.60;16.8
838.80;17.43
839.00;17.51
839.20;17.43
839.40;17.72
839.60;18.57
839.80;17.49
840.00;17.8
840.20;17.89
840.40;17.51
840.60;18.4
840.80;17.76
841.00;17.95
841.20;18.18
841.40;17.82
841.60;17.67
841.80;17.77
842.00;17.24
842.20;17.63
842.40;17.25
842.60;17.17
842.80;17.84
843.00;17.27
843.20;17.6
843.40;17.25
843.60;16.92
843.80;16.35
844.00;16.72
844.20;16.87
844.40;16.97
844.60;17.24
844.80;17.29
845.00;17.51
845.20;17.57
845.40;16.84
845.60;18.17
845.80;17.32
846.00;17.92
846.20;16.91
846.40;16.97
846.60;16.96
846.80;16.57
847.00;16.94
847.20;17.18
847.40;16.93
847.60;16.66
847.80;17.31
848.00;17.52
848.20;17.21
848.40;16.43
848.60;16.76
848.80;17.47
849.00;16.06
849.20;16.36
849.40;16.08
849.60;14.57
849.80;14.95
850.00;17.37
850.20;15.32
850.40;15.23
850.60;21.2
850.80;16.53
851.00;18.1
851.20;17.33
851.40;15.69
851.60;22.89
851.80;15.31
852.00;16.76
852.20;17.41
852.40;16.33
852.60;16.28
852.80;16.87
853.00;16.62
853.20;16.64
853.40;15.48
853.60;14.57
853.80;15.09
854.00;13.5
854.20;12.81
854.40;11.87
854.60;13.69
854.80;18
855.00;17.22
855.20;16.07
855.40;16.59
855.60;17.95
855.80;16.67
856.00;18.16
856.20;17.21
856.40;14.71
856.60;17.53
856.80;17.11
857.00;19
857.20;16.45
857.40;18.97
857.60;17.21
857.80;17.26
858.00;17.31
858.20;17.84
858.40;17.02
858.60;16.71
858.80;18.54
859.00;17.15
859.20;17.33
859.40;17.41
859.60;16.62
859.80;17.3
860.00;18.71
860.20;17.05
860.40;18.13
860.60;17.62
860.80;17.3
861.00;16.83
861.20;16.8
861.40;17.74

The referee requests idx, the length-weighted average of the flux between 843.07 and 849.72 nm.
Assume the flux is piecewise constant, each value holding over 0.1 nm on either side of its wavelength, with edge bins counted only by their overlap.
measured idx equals 16.9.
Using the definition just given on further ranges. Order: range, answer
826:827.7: 18.3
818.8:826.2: 18.1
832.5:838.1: 17.5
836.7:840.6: 17.6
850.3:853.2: 17.3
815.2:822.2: 18.1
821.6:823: 18.3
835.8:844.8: 17.5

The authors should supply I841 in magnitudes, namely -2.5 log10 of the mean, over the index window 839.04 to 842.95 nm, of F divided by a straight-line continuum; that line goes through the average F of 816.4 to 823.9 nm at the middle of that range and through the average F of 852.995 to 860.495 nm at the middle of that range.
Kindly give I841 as -0.027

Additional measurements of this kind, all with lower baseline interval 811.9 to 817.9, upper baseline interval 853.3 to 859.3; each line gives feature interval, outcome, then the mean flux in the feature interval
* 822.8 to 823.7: -0.03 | 18.4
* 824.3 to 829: -0.04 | 18.3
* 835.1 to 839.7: -0.02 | 17.6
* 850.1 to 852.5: -0.04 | 17.3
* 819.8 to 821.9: 0.01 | 17.8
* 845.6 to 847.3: -0.02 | 17.2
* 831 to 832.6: -0.02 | 17.9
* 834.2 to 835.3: -0.01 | 17.6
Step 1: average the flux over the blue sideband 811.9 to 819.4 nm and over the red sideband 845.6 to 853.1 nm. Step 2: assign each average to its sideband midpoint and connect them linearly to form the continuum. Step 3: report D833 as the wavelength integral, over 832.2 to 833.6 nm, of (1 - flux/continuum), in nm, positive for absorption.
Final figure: 0.02 nm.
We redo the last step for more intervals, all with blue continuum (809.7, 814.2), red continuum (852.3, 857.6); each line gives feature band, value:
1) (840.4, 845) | -0.20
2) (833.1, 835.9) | -0.06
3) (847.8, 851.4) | -0.06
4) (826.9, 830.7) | -0.17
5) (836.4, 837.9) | -0.07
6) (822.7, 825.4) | -0.15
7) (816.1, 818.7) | -0.08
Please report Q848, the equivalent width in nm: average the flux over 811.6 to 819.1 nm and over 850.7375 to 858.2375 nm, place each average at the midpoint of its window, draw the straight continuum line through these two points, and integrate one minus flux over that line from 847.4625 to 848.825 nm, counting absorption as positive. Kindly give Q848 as -0.01 nm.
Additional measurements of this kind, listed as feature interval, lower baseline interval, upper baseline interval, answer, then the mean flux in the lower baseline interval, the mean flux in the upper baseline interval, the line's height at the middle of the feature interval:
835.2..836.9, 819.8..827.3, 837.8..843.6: 0.019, 18.1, 17.6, 17.7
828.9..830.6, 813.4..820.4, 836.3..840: 0.010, 18.2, 17.6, 17.8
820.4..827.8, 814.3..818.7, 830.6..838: -0.123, 18.1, 17.5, 17.9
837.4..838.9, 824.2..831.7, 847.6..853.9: 0.014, 18.1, 16.7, 17.5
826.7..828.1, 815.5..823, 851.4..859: -0.032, 18.2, 16.6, 17.8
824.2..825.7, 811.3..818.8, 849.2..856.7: -0.054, 18.1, 16.3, 17.6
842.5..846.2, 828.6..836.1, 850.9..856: -0.092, 17.6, 16.3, 16.8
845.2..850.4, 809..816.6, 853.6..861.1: 0.087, 17.9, 16.8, 17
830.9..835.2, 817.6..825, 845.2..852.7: 0.015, 18.1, 17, 17.6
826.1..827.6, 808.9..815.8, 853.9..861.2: -0.064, 17.8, 16.9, 17.5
